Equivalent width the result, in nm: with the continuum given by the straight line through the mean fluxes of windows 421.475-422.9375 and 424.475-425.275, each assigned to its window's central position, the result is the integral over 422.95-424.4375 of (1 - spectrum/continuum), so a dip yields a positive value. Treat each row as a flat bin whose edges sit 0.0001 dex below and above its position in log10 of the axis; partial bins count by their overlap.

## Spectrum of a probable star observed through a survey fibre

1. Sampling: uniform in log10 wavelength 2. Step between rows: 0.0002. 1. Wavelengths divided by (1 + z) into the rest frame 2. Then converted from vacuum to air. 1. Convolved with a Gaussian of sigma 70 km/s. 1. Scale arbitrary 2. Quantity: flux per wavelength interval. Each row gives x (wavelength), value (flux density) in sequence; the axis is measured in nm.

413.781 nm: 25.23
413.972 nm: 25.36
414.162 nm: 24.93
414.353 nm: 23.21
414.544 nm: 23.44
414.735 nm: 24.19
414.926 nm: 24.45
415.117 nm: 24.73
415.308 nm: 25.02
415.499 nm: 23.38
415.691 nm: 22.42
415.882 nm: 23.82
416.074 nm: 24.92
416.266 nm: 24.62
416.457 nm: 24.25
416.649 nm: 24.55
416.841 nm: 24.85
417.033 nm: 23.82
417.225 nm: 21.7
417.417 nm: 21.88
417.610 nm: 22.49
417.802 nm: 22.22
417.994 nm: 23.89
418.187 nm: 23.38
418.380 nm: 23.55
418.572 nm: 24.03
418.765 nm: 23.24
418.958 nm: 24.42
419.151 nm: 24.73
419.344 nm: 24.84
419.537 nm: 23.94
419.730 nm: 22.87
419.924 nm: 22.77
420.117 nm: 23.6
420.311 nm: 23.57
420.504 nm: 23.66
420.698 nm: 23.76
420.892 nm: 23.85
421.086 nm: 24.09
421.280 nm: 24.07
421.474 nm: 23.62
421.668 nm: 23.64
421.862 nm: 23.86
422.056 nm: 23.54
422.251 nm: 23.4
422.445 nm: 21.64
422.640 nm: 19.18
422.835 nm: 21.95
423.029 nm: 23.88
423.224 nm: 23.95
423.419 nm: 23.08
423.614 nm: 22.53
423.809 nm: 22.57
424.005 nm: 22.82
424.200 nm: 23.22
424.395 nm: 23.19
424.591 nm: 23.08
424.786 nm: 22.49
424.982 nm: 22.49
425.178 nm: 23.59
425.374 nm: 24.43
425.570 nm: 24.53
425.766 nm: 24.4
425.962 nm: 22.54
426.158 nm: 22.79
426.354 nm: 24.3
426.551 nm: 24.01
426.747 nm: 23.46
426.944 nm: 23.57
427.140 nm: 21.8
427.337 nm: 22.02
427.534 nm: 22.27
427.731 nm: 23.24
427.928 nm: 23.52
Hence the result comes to -0.026 nm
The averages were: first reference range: 22.5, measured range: 23.1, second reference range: 22.9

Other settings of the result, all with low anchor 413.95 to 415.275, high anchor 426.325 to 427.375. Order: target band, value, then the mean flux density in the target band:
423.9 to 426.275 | 0.004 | 23.3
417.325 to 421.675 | 0.053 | 23.6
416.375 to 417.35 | 0.014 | 23.8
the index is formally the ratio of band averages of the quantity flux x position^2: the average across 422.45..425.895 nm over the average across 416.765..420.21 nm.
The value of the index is 1.01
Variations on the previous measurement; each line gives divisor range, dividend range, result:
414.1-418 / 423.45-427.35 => 1.02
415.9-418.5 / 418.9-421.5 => 1.03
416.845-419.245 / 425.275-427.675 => 1.04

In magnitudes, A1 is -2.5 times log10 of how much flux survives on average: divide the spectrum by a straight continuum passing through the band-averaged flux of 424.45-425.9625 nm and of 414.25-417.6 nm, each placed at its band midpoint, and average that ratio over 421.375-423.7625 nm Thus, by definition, 0.03 mag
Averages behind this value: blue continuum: 23.8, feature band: 22.9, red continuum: 23.5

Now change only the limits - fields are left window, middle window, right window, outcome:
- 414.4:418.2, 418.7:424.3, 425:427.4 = 0.011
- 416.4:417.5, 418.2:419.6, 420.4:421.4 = -0.018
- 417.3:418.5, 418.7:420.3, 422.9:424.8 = -0.039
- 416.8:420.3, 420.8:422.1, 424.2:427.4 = -0.021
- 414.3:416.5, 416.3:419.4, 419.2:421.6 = 0.013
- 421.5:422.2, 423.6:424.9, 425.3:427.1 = 0.039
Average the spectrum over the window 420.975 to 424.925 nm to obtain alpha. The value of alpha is 23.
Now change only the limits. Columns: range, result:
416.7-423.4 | 23.4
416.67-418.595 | 23.2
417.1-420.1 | 23.3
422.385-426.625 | 23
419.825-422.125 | 23.7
